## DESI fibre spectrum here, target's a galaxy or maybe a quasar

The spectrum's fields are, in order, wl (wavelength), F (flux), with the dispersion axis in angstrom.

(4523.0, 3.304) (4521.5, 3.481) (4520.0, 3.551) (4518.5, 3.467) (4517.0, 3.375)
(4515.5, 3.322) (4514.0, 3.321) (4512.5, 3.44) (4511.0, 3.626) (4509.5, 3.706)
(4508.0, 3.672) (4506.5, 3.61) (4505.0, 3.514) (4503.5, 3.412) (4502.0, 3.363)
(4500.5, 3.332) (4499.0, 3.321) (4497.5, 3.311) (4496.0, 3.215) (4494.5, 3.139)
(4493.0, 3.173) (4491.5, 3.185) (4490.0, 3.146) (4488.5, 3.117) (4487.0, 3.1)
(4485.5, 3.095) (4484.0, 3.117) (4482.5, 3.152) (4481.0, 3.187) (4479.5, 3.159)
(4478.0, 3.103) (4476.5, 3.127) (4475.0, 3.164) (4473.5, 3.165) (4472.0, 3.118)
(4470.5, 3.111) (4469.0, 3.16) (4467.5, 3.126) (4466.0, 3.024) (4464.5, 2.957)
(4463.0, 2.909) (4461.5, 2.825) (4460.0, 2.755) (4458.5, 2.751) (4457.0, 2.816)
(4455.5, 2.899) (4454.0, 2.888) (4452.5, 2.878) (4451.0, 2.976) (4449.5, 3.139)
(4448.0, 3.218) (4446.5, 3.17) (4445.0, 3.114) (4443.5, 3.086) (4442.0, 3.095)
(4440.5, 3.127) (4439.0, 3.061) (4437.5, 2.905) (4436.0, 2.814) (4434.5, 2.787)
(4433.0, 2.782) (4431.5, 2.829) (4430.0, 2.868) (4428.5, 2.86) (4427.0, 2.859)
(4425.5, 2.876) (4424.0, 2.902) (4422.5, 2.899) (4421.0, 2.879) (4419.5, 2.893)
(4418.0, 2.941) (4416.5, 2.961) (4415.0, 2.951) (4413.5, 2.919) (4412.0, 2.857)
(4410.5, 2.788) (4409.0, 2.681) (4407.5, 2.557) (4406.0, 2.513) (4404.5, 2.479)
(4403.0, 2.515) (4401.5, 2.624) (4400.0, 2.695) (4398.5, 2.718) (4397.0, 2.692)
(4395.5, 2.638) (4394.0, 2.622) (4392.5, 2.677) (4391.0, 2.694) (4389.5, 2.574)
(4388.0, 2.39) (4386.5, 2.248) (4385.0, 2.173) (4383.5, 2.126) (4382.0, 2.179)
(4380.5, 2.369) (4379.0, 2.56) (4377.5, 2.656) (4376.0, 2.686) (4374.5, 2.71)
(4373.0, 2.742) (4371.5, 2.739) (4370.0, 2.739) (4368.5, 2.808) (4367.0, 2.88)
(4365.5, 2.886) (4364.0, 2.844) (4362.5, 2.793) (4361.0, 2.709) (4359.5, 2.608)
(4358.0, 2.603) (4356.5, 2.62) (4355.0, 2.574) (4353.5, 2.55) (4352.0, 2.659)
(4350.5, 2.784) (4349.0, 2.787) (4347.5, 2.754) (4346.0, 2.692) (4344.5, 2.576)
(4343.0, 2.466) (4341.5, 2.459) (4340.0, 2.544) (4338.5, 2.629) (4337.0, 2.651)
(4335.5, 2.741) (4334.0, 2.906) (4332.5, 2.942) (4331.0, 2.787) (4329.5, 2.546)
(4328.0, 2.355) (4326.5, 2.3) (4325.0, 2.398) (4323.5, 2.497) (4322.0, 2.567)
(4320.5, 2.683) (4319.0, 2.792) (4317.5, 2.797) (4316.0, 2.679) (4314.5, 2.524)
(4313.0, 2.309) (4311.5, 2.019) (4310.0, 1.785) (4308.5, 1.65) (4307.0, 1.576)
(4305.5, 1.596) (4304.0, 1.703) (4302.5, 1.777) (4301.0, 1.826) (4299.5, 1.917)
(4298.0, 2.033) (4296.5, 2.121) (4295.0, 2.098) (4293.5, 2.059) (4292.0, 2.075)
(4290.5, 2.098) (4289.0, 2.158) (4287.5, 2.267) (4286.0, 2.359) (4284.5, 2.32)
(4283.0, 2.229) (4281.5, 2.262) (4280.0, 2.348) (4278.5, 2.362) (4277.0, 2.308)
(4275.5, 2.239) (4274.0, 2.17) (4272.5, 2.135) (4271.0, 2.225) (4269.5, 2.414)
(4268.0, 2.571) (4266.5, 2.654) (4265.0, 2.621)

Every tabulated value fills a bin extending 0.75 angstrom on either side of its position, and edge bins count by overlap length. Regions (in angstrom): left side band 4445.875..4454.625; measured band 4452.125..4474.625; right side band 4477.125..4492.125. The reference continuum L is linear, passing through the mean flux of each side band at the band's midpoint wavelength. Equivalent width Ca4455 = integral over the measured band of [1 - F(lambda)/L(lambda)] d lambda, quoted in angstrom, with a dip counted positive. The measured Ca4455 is 0.9 angstrom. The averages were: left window 3.05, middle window 2.96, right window 3.14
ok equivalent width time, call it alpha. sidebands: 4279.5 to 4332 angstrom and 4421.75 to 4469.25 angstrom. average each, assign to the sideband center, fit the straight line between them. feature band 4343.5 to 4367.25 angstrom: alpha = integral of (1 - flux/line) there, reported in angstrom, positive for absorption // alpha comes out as -2.2 angstrom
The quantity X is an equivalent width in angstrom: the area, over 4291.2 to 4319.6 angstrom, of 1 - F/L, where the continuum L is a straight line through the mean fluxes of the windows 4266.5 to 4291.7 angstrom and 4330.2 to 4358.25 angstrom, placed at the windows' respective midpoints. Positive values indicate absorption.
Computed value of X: 4.40 angstrom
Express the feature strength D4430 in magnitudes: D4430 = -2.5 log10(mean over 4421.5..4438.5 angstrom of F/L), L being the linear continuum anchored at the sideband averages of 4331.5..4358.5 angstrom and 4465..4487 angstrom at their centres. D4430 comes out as 0.04 mag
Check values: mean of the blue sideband 2.66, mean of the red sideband 3.13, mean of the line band 2.86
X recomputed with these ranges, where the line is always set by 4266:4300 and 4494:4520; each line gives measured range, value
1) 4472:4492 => 0.9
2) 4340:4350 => -0.2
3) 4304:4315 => 2.2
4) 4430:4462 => 1.6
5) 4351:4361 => 0.0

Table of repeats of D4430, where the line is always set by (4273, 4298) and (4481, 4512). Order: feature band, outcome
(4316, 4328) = -0.07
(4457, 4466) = 0.10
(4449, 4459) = 0.07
